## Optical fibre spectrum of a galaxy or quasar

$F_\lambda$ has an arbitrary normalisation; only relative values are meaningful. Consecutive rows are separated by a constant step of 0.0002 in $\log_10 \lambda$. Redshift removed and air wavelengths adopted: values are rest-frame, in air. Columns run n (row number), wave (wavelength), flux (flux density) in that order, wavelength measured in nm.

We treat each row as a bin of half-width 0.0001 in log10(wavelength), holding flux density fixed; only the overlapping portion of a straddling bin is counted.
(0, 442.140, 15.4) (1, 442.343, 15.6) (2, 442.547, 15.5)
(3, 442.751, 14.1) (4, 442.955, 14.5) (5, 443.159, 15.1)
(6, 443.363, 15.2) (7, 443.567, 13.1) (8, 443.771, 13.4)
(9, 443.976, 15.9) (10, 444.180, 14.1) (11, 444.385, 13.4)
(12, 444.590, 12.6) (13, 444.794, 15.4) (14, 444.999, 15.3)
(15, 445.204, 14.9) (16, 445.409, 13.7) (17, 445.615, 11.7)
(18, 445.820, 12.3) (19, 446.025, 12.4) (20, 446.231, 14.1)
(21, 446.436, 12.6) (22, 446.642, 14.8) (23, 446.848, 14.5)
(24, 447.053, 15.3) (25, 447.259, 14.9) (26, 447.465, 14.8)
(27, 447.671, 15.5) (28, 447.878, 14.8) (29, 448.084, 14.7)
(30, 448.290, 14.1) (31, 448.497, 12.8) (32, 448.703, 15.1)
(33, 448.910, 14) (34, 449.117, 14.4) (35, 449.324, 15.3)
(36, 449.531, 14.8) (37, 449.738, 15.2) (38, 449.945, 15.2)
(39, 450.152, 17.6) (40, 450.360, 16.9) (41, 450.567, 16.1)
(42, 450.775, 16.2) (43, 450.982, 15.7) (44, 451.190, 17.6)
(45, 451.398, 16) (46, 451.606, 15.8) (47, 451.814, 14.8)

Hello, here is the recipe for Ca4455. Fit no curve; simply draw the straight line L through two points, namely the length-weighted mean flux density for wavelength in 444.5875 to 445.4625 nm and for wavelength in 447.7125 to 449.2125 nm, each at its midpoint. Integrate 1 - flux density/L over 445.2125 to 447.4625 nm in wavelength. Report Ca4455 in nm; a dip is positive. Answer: 0.12 nm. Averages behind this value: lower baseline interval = 14.6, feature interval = 13.7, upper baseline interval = 14.3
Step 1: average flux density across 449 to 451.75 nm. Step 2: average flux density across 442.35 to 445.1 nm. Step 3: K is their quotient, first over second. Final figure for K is 1.1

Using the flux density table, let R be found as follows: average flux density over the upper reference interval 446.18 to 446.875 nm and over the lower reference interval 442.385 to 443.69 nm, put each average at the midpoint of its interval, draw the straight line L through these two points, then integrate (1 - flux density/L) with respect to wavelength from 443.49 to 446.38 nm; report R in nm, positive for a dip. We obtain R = 0.11 nm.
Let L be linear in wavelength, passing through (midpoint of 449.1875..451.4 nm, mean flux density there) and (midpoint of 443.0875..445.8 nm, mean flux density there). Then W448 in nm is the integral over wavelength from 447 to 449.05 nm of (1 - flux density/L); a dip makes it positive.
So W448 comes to 0.09 nm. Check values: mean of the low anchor 14.1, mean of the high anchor 16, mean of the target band 14.6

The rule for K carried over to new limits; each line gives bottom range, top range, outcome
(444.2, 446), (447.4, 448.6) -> 1.06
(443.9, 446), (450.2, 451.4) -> 1.19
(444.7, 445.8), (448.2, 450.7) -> 1.08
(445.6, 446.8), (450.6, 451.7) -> 1.24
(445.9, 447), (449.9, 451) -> 1.19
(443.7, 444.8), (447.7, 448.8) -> 1.02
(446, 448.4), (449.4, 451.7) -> 1.11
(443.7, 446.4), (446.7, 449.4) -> 1.06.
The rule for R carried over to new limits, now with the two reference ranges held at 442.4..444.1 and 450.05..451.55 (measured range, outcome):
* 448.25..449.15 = 0.11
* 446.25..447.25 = 0.08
